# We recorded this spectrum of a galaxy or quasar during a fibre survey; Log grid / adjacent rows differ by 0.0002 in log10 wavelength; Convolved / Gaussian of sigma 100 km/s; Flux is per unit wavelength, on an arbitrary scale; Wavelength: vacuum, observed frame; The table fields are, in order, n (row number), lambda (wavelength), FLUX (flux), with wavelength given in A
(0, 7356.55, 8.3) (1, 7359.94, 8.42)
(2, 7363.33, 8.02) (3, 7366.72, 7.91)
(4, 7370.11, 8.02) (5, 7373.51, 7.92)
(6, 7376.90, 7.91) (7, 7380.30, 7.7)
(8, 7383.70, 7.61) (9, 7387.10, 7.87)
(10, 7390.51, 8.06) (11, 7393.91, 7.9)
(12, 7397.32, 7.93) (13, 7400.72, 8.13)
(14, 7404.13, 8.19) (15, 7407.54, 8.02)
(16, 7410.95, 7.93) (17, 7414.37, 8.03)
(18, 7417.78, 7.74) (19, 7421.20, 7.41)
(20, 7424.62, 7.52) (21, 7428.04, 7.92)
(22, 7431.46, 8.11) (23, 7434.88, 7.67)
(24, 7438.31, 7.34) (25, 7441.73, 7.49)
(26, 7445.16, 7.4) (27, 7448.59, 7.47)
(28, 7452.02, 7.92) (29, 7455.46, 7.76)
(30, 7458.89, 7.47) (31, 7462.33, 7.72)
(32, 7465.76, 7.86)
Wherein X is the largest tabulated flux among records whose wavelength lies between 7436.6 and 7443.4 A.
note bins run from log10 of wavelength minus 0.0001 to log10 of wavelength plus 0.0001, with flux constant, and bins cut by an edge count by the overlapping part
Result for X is 7.49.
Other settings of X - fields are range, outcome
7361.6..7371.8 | 8.02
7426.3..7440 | 8.11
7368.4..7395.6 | 8.06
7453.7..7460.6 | 7.76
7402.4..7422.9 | 8.19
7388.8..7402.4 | 8.13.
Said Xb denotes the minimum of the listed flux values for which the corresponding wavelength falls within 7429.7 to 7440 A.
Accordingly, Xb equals 7.34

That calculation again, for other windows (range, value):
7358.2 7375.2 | 7.91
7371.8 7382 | 7.7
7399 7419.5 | 7.74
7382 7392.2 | 7.61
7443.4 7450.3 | 7.4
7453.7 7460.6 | 7.47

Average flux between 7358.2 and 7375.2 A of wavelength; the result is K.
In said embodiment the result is 8.06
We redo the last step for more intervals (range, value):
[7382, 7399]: 7.87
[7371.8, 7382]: 7.84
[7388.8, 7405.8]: 8.04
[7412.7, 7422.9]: 7.73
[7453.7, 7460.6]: 7.61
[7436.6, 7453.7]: 7.53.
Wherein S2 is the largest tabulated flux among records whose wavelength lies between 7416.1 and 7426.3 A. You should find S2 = 7.74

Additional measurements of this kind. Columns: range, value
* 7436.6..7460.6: 7.92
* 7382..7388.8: 7.87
